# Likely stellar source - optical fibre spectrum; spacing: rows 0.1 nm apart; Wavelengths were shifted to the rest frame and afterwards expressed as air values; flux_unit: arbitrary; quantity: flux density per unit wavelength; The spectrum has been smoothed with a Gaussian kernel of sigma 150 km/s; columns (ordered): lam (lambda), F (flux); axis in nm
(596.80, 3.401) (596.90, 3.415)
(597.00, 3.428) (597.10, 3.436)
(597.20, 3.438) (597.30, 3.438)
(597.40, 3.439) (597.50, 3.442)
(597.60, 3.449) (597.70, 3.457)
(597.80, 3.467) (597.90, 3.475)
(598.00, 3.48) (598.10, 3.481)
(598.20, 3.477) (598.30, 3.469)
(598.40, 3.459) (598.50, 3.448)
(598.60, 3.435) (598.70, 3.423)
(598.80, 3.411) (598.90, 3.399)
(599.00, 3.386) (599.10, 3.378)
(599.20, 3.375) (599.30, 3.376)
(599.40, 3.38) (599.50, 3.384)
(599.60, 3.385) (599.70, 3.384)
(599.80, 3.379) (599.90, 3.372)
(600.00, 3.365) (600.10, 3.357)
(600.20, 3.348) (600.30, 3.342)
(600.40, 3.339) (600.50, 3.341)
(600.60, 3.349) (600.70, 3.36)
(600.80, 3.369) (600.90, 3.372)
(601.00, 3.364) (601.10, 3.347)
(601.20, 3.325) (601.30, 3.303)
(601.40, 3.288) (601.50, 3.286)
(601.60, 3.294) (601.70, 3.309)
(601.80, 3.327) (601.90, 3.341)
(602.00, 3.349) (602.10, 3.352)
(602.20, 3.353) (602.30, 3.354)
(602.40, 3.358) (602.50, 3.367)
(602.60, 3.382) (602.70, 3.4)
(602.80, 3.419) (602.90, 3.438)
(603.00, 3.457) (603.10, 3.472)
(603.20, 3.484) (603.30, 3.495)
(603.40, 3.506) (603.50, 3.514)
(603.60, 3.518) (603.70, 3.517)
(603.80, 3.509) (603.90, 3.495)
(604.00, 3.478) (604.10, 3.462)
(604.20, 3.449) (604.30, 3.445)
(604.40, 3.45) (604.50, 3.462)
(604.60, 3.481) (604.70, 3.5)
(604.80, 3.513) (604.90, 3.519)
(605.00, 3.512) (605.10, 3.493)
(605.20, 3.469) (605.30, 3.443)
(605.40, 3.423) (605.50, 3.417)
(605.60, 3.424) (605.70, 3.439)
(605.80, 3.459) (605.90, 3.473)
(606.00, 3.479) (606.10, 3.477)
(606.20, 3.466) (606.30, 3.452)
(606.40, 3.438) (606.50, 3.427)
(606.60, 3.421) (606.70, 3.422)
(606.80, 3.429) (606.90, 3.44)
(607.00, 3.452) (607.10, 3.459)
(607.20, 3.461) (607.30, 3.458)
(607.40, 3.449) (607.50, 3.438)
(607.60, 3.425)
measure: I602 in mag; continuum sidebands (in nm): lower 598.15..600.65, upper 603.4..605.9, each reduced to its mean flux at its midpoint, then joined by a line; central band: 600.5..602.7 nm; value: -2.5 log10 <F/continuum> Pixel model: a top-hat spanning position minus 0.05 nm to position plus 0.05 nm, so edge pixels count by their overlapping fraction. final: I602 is 0.027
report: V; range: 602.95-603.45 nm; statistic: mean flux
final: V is 3.48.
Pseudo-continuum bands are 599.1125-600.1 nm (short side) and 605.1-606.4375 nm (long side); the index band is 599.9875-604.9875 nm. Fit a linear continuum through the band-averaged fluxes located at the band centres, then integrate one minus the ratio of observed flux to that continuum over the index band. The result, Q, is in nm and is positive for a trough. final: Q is 0.01 nm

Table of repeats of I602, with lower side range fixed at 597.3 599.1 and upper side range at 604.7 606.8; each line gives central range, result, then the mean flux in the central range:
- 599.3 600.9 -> 0.03 mag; 3.36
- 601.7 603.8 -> 0.01 mag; 3.42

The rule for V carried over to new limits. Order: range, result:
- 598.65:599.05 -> 3.4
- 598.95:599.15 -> 3.38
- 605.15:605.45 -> 3.45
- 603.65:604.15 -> 3.49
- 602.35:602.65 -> 3.37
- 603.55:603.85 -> 3.51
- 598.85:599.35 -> 3.38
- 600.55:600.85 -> 3.36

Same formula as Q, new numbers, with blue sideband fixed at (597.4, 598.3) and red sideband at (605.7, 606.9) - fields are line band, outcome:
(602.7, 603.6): 0.00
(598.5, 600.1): 0.03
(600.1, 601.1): 0.03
